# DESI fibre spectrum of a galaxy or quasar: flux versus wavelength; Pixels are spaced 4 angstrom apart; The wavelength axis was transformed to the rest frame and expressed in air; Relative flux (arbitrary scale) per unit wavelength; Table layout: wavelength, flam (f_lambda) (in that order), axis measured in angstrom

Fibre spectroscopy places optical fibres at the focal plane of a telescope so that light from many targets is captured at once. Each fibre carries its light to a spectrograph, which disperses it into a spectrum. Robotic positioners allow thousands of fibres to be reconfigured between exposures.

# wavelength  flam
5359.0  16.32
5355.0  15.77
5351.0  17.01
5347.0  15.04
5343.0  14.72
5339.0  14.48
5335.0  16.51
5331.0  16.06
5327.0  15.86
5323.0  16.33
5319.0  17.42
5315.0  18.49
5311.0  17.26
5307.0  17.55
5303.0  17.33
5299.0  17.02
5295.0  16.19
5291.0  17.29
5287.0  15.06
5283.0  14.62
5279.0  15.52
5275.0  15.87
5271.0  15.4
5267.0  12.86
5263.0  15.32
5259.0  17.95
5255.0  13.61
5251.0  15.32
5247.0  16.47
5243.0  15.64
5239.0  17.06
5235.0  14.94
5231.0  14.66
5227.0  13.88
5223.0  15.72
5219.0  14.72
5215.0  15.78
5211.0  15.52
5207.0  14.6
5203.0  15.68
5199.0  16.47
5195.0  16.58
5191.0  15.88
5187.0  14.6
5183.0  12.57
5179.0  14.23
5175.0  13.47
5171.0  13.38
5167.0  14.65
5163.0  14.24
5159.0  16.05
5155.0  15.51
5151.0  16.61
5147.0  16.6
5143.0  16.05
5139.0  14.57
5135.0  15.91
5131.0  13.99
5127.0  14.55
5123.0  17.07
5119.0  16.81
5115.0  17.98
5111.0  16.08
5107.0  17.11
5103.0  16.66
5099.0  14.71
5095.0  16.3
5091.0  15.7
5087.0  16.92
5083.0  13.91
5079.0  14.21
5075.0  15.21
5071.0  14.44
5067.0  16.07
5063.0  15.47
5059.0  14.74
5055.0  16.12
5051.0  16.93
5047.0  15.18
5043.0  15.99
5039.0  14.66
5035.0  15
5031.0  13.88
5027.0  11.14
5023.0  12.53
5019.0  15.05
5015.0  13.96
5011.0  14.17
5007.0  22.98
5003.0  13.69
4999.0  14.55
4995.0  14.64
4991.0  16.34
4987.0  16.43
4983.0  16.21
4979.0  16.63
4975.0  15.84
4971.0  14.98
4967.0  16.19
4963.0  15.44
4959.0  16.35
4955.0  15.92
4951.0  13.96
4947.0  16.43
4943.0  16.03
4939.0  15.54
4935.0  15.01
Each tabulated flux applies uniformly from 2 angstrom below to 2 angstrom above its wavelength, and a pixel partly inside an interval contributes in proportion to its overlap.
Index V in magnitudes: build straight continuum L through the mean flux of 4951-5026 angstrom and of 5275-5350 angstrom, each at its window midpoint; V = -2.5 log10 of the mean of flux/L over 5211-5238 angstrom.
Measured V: 0.07 mag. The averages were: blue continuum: 15.6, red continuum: 16.3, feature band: 15.1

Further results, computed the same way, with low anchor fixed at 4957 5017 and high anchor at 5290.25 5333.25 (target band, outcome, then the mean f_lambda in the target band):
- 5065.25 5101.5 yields 0.06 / 15.3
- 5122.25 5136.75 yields 0.08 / 15.2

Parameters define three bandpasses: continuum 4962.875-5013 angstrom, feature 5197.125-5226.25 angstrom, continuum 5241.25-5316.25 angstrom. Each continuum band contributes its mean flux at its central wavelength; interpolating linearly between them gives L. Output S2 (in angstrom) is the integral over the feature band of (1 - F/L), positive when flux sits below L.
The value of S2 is 1.1 angstrom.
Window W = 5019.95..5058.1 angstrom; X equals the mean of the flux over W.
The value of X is 14.6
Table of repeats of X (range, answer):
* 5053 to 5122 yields 15.8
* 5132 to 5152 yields 15.8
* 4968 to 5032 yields 15.2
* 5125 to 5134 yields 14.5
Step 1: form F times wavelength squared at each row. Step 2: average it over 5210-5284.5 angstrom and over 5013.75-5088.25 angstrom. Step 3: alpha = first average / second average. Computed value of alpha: 1.12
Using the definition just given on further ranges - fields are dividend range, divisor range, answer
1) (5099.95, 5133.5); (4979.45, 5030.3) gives 1.12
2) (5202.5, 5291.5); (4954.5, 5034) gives 1.10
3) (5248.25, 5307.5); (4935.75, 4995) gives 1.13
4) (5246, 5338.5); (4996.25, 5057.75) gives 1.19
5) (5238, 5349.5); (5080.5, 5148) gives 1.08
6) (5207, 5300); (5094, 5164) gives 1.02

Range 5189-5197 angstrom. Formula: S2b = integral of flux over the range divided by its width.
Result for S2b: 16.2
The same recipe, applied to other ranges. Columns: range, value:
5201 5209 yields 15.1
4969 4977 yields 15.4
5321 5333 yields 16.1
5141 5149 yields 16.3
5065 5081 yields 15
